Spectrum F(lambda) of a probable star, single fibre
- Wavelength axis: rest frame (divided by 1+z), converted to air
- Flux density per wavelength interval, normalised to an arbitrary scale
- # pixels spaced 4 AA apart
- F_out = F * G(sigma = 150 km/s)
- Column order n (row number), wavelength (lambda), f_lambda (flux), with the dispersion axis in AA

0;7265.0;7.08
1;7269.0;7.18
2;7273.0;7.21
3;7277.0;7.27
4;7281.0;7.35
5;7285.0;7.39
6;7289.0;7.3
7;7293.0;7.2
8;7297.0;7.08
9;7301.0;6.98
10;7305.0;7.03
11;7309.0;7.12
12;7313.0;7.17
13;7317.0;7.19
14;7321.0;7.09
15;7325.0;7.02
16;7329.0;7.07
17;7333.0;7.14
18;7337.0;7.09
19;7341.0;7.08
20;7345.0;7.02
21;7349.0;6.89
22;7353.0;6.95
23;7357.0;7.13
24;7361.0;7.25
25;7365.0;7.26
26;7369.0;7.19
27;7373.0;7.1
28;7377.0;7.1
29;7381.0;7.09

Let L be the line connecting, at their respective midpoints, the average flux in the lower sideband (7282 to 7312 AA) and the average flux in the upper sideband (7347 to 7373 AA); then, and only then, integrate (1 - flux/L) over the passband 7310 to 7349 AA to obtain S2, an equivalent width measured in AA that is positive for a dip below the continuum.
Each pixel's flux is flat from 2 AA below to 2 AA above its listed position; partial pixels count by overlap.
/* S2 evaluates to 0.3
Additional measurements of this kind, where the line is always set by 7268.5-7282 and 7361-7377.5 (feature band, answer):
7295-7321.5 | 0.49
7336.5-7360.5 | 0.53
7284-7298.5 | 0.01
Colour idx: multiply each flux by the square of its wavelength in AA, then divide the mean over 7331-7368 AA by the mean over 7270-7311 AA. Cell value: 1.00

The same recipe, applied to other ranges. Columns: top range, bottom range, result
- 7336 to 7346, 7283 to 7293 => 0.98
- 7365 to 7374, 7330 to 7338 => 1.02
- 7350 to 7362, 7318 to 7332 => 1.01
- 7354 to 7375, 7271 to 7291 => 1.00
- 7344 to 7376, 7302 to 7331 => 1.01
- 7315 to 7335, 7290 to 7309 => 1.01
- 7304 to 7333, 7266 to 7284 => 0.99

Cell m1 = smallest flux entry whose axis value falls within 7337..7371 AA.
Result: 6.89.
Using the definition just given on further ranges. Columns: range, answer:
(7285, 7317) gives 6.98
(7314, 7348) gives 7.02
